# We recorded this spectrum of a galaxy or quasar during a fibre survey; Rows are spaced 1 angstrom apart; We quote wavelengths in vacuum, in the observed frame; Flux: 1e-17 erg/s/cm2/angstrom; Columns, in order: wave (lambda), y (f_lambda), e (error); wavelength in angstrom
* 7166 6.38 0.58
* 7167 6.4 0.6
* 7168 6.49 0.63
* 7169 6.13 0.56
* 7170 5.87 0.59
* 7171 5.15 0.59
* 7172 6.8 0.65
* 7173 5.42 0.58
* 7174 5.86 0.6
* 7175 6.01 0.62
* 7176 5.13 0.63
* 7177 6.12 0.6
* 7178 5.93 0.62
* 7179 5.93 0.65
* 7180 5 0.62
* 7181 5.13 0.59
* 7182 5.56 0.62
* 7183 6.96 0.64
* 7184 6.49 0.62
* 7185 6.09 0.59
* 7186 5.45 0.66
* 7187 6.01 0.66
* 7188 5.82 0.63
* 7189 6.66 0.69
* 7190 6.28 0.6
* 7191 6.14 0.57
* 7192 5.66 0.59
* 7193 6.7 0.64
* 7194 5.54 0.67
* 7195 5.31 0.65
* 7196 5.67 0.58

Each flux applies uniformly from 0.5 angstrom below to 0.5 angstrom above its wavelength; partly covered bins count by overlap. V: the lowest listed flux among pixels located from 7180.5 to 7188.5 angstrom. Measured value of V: 5.13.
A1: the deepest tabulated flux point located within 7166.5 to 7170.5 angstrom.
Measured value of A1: 5.87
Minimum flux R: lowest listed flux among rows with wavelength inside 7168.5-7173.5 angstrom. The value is 5.15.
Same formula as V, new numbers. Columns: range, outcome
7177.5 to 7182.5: 5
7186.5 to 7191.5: 5.82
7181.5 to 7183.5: 5.56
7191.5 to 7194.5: 5.54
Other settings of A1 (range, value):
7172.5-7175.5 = 5.42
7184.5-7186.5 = 5.45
